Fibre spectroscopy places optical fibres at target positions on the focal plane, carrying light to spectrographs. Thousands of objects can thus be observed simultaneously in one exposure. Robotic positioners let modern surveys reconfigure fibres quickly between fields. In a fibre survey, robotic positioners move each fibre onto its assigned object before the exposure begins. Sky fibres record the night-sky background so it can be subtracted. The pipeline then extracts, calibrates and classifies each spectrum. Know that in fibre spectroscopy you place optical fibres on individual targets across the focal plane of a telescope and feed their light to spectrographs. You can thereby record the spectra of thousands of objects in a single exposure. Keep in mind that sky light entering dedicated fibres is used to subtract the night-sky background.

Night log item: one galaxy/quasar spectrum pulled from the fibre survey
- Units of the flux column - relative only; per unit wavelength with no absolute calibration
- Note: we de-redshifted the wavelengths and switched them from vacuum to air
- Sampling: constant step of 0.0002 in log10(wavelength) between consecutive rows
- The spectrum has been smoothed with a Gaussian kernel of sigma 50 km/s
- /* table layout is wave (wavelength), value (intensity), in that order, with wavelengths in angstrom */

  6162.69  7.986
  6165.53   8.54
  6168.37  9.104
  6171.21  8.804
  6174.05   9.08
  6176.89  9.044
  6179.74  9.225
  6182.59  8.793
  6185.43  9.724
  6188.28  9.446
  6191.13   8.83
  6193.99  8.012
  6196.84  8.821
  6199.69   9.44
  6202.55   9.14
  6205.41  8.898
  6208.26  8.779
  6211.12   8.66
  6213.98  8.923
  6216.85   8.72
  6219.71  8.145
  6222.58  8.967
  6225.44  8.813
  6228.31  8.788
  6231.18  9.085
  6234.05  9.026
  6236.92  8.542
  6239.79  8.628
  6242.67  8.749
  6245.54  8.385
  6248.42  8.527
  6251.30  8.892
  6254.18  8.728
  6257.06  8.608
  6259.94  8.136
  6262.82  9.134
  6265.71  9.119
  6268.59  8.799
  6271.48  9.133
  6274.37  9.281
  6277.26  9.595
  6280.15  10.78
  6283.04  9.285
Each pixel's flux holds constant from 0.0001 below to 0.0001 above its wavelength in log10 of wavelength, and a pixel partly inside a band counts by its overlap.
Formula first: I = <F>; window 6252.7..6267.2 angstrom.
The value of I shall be 8.75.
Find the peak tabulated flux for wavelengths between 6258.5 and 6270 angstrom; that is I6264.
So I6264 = 9.134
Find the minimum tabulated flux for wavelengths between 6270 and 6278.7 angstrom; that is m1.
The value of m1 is 9.133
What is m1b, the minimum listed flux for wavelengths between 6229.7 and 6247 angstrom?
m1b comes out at 8.385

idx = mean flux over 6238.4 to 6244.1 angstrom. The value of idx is 8.68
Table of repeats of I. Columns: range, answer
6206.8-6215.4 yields 8.8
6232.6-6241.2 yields 8.74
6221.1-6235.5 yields 8.93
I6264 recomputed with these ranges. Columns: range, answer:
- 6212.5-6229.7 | 8.967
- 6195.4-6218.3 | 9.44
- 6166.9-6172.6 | 9.104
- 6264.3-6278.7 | 9.595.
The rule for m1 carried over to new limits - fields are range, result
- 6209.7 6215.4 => 8.66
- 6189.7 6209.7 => 8.012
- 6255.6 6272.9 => 8.136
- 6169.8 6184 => 8.793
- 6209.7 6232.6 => 8.145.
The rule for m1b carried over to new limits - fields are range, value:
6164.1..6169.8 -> 8.54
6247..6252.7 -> 8.527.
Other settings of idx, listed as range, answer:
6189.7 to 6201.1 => 8.77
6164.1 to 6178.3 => 8.92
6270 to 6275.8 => 9.2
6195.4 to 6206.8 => 9.07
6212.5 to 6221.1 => 8.6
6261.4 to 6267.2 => 9.12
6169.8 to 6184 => 8.99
